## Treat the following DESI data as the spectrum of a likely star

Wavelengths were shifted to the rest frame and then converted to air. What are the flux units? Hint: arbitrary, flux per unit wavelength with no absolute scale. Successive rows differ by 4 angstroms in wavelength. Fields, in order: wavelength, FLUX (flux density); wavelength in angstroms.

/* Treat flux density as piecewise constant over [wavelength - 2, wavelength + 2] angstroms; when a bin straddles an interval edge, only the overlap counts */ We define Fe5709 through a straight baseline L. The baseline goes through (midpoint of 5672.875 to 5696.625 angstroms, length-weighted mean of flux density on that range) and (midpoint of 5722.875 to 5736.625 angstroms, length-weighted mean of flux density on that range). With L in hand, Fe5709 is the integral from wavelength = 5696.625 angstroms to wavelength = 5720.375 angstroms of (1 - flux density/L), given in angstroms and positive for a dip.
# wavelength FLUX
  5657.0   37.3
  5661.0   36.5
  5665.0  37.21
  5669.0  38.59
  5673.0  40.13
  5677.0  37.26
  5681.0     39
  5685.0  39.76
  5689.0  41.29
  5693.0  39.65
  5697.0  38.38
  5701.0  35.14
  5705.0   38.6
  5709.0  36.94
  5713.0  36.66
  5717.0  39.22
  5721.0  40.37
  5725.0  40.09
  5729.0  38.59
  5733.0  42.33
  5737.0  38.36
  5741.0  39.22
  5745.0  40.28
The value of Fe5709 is 1.30 angstroms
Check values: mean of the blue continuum 39.4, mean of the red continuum 40.1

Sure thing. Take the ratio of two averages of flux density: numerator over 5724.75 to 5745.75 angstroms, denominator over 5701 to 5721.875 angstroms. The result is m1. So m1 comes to 1.05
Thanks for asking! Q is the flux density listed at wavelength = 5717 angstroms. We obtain 39.22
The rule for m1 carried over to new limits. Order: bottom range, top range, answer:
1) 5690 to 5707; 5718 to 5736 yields 1.05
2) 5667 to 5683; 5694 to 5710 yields 0.97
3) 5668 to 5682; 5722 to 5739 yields 1.03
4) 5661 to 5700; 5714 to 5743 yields 1.02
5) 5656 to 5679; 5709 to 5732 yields 1.03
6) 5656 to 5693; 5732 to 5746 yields 1.03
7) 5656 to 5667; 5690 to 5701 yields 1.04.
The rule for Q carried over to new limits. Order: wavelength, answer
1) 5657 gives 37.3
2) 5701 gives 35.14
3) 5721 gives 40.37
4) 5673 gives 40.13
